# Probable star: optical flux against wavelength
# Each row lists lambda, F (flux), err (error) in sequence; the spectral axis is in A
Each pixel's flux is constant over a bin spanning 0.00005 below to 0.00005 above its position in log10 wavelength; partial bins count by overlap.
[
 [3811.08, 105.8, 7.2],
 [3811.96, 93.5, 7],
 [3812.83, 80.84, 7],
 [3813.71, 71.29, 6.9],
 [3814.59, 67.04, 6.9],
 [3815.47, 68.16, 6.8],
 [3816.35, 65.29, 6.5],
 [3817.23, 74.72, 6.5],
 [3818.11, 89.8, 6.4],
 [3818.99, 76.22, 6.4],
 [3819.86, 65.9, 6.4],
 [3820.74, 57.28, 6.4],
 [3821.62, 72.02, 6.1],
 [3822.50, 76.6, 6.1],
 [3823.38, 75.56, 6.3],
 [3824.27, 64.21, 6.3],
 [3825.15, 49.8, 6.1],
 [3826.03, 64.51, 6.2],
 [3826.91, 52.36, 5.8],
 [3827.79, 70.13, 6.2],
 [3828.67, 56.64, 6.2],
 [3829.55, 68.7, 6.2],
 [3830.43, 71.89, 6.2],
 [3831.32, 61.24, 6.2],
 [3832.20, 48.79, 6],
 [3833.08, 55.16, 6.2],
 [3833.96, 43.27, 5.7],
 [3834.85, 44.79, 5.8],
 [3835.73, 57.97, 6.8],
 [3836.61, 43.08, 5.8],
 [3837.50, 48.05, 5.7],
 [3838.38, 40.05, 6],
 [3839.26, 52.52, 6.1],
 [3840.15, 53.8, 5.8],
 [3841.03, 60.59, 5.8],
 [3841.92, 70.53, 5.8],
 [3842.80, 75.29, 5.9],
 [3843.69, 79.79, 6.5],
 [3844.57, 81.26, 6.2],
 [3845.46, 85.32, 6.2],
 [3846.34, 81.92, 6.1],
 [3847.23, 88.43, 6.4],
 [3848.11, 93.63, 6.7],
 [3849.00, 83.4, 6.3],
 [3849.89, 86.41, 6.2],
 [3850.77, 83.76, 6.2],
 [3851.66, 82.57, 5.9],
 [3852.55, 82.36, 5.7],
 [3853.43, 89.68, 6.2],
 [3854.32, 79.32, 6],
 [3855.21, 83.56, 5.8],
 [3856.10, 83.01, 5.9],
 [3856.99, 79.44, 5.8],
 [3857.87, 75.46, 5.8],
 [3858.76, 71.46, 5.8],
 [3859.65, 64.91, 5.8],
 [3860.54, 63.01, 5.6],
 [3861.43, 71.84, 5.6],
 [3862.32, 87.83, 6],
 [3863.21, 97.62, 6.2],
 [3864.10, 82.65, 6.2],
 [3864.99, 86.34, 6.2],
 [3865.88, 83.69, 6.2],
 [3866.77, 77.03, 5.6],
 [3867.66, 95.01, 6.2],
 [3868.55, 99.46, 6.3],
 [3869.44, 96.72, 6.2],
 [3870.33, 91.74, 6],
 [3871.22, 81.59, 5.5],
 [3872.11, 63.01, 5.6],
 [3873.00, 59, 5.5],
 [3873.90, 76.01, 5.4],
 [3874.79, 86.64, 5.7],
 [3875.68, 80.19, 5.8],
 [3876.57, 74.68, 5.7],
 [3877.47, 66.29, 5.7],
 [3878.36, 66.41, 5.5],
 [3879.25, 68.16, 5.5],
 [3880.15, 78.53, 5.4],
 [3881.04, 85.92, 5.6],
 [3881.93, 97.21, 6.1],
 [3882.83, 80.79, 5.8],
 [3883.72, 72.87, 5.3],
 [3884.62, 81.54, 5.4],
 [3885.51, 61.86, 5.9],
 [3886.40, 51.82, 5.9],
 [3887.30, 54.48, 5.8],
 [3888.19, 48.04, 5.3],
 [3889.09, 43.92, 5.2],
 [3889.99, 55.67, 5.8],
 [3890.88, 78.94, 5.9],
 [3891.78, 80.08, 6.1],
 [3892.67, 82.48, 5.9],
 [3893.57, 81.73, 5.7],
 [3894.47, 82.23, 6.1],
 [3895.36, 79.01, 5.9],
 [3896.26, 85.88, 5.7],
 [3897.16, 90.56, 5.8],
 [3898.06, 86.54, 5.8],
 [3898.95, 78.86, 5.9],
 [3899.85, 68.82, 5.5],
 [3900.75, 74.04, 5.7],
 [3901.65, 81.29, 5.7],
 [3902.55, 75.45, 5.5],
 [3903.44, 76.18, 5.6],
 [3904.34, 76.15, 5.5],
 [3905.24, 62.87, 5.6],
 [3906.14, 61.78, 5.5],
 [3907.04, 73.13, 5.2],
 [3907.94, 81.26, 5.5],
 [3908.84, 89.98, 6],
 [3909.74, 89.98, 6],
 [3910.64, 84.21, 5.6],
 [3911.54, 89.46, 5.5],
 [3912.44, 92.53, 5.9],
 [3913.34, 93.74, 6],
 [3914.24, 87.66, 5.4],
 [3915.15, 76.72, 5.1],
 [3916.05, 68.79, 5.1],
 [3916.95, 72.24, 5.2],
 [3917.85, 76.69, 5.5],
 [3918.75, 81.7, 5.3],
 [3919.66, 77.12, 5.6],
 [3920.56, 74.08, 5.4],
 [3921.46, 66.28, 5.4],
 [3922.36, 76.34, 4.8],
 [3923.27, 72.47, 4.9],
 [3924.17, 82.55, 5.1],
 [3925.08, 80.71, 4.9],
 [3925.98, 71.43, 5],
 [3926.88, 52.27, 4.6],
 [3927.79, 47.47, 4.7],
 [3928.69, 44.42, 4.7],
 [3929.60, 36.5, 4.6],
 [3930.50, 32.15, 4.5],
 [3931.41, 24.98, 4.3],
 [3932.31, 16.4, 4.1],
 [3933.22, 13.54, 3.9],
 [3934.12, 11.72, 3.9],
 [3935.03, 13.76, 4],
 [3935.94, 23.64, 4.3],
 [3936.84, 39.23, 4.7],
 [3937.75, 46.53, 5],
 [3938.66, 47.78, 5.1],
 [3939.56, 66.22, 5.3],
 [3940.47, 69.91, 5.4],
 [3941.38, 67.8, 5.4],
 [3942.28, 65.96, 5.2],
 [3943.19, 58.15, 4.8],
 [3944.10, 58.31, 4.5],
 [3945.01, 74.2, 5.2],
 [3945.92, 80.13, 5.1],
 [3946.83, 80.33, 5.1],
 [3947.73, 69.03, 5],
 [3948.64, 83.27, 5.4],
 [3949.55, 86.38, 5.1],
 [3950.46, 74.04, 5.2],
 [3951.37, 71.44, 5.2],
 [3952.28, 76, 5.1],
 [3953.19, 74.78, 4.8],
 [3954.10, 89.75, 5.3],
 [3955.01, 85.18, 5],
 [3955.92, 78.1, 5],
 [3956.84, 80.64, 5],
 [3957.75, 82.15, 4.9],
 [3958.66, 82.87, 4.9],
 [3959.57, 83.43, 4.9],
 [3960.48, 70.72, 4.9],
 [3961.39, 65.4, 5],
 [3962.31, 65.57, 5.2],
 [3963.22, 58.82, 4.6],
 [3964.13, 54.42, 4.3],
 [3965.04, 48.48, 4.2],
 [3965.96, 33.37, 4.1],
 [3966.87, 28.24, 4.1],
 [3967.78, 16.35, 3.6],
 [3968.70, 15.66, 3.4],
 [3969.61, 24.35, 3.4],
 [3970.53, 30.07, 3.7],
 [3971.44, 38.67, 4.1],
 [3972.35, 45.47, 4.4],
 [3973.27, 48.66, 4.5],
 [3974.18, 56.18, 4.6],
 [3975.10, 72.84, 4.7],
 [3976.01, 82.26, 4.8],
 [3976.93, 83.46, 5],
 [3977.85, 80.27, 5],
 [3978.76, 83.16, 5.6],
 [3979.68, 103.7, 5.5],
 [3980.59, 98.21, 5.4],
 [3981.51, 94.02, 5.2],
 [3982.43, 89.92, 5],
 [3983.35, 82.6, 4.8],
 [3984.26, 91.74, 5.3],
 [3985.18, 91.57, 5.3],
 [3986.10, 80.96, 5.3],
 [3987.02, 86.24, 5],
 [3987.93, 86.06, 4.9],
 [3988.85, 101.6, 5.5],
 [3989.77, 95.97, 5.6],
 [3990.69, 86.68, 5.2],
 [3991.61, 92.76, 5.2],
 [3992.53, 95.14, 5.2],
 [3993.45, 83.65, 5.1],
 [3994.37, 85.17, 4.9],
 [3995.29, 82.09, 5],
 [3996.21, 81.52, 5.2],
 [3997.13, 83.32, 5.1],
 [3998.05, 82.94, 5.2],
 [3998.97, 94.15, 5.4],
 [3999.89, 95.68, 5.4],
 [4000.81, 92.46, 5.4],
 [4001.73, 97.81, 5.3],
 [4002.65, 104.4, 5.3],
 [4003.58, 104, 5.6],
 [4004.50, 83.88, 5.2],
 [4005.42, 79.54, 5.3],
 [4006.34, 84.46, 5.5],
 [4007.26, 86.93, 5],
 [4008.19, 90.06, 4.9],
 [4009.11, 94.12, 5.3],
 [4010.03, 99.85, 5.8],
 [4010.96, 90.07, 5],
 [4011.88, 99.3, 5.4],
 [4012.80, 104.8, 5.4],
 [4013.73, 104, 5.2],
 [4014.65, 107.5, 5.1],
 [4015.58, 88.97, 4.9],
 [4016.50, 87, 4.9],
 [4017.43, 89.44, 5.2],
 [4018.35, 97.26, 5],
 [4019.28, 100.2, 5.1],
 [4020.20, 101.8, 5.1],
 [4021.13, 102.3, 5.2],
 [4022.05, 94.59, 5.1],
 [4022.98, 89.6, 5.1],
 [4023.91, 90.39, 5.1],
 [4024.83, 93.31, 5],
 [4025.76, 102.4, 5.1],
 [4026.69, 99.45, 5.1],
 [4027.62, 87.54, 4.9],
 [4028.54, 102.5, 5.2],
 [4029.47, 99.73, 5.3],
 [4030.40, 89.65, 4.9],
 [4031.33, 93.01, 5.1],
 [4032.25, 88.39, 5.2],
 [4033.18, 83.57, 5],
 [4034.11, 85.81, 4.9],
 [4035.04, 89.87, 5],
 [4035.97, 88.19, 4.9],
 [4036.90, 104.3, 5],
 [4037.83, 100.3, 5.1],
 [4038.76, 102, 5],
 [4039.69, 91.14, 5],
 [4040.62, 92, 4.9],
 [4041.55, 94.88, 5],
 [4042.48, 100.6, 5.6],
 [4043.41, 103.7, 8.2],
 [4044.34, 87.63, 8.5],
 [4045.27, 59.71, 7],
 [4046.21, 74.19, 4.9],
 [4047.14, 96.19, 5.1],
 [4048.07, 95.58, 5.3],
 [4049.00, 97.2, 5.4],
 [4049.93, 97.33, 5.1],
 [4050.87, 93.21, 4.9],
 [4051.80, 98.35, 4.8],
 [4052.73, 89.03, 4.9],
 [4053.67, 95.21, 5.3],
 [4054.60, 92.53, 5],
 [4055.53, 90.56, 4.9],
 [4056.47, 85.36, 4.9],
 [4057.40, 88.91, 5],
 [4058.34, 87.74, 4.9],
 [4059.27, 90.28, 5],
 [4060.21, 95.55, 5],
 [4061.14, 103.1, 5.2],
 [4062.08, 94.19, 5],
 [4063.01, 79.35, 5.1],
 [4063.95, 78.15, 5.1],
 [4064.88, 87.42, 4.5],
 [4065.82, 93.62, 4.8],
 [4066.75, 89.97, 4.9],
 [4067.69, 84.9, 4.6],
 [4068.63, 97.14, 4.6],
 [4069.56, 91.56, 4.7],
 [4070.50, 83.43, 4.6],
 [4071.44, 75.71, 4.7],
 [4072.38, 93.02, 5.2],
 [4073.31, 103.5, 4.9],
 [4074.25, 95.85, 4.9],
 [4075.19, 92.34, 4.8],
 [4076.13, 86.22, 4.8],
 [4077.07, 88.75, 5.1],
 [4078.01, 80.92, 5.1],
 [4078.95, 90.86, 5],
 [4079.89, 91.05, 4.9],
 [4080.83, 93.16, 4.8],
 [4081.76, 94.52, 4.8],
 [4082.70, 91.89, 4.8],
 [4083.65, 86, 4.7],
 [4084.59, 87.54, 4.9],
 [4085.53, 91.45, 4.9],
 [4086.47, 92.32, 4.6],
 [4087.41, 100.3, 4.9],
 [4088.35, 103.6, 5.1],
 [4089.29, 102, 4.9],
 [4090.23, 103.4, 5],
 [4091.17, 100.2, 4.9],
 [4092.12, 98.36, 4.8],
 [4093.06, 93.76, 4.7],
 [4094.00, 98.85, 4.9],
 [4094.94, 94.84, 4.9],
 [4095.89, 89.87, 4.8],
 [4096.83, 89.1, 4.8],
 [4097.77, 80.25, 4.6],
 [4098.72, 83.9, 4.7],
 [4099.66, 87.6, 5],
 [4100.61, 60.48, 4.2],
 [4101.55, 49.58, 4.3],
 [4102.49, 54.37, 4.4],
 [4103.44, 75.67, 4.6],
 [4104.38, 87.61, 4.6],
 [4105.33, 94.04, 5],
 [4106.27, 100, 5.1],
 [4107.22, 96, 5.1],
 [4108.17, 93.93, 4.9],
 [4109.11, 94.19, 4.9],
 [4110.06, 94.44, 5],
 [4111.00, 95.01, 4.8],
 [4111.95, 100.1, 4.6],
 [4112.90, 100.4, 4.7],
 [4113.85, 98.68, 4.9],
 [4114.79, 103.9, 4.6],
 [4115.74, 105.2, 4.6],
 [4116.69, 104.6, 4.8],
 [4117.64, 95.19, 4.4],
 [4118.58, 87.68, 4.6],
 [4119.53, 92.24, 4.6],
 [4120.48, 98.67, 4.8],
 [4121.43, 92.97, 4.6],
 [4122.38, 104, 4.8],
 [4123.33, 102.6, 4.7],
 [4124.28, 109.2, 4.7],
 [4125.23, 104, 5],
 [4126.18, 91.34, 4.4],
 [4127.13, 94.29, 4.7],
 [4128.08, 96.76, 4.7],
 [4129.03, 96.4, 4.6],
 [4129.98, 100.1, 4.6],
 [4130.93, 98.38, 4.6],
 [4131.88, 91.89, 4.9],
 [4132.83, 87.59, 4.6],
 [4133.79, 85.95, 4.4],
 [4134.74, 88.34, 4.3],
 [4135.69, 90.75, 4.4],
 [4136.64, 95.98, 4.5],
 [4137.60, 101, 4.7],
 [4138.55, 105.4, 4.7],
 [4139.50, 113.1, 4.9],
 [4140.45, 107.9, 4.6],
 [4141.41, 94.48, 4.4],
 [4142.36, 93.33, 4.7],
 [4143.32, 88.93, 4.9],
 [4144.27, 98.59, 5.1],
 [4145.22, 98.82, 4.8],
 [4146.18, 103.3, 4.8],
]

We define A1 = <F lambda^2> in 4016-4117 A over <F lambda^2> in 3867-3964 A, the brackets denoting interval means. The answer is 1.41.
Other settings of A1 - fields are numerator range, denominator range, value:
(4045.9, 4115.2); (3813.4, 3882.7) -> 1.40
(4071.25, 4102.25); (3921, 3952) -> 1.72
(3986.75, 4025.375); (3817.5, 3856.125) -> 1.47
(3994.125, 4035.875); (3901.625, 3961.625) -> 1.44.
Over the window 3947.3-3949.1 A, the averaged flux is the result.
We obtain 76.2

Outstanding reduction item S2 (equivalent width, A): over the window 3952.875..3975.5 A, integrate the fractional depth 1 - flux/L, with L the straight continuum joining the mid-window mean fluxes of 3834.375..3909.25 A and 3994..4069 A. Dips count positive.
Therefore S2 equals 7.4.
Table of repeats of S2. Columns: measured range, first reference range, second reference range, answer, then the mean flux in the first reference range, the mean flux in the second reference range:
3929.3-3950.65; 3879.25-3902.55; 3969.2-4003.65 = 7.3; 74.4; 81.7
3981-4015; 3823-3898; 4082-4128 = -3.0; 72.9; 92.9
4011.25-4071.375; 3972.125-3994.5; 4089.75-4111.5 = -4.8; 84.3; 87.6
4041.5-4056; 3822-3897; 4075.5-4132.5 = -0.5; 72.7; 92.7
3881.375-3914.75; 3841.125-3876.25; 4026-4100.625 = 2.7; 81.3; 91.7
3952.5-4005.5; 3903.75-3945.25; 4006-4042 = 3.2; 62.3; 94.7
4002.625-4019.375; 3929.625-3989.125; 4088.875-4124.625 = -4.7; 63.1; 92.4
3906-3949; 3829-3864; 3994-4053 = 9.3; 71.2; 93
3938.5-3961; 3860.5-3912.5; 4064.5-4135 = 2.0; 77.5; 92.2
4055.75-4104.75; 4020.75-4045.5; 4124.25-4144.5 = 3.2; 93.5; 96.7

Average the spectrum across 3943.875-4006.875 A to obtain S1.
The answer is 75.8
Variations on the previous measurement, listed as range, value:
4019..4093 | 92.5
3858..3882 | 79.4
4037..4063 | 92.4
